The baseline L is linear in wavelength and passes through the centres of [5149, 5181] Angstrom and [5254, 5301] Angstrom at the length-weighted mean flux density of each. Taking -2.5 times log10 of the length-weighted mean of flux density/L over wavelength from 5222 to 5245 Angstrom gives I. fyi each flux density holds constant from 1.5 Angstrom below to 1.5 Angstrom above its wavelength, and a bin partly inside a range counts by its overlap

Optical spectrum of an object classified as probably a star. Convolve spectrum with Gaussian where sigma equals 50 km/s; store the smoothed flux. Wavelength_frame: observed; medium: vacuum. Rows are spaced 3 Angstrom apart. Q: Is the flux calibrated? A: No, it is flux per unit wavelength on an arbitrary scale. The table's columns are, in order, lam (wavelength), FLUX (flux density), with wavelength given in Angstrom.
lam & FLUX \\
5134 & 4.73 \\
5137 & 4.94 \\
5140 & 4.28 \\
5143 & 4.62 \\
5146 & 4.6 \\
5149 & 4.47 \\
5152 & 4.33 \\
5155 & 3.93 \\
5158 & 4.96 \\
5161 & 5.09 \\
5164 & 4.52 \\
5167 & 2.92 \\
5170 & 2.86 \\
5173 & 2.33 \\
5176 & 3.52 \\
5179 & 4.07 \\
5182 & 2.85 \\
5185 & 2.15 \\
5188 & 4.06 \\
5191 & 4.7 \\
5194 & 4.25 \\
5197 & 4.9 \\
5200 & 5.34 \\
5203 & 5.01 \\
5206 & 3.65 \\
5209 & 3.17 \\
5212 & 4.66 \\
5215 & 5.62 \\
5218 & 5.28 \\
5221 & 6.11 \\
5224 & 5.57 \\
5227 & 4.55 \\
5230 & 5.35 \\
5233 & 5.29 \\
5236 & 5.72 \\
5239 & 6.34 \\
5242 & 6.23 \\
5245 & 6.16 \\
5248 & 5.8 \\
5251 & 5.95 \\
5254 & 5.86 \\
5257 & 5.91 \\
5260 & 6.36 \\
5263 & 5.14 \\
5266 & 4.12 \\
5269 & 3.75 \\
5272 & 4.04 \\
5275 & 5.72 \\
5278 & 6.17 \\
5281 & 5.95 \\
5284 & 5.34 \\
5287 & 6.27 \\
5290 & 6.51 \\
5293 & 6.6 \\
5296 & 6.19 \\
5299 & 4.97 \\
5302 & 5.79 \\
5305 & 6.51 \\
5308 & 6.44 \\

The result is -0.15 mag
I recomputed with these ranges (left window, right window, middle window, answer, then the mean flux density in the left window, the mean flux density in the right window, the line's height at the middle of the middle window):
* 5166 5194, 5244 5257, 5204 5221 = -0.019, 3.33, 5.93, 4.53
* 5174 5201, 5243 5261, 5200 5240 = -0.025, 3.93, 6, 4.97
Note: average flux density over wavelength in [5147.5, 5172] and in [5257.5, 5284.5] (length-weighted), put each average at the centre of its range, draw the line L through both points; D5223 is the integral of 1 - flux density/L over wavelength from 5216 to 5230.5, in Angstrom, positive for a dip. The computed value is -2.02 Angstrom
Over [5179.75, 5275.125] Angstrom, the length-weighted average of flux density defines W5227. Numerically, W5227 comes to 4.97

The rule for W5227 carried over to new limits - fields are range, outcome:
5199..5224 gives 4.89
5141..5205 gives 4.07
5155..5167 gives 4.5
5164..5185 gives 3.13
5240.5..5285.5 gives 5.5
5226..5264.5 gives 5.76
